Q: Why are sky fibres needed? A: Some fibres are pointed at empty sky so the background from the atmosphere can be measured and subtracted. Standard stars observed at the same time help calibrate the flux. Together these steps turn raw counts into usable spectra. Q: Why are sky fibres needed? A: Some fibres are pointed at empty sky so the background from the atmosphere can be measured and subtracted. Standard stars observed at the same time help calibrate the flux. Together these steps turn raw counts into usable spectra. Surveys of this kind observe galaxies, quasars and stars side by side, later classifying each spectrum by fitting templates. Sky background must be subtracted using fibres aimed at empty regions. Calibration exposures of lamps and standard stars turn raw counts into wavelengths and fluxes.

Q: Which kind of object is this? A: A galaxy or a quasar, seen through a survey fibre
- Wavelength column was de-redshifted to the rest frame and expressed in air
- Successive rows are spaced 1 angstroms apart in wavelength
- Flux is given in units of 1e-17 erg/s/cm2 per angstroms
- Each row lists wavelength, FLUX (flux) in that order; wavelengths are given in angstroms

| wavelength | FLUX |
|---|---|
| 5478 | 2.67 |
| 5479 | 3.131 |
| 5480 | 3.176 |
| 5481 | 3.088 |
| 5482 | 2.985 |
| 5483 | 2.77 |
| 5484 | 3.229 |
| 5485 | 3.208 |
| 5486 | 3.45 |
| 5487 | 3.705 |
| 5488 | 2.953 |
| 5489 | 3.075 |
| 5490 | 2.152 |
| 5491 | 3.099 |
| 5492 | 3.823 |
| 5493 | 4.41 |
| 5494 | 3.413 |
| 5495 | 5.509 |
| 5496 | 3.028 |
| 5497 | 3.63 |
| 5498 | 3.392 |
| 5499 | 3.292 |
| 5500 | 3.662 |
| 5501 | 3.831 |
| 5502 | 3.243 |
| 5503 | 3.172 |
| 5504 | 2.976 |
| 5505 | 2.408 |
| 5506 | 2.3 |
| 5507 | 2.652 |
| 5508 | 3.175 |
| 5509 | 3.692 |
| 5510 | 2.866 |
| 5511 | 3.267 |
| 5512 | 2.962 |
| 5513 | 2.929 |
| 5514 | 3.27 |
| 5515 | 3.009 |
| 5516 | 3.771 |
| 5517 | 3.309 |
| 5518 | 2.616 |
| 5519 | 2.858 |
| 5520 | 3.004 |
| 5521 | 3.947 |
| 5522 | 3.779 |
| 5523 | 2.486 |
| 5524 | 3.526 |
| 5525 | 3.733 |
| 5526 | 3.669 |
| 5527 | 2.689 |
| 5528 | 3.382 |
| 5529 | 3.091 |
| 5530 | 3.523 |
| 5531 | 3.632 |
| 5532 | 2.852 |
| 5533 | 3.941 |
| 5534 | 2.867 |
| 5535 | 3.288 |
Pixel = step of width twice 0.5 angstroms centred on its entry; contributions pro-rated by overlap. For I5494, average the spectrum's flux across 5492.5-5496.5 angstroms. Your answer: 4.09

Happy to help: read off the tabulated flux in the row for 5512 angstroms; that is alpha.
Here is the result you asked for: 2.962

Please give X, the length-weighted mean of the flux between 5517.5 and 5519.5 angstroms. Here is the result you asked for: 2.74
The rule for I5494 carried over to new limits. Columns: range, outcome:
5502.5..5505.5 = 2.85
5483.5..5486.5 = 3.3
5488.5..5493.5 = 3.31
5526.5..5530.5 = 3.17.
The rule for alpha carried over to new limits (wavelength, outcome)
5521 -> 3.947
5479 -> 3.131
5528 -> 3.382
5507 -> 2.652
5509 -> 3.692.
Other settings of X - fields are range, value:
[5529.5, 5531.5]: 3.58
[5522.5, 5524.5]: 3.01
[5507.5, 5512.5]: 3.19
